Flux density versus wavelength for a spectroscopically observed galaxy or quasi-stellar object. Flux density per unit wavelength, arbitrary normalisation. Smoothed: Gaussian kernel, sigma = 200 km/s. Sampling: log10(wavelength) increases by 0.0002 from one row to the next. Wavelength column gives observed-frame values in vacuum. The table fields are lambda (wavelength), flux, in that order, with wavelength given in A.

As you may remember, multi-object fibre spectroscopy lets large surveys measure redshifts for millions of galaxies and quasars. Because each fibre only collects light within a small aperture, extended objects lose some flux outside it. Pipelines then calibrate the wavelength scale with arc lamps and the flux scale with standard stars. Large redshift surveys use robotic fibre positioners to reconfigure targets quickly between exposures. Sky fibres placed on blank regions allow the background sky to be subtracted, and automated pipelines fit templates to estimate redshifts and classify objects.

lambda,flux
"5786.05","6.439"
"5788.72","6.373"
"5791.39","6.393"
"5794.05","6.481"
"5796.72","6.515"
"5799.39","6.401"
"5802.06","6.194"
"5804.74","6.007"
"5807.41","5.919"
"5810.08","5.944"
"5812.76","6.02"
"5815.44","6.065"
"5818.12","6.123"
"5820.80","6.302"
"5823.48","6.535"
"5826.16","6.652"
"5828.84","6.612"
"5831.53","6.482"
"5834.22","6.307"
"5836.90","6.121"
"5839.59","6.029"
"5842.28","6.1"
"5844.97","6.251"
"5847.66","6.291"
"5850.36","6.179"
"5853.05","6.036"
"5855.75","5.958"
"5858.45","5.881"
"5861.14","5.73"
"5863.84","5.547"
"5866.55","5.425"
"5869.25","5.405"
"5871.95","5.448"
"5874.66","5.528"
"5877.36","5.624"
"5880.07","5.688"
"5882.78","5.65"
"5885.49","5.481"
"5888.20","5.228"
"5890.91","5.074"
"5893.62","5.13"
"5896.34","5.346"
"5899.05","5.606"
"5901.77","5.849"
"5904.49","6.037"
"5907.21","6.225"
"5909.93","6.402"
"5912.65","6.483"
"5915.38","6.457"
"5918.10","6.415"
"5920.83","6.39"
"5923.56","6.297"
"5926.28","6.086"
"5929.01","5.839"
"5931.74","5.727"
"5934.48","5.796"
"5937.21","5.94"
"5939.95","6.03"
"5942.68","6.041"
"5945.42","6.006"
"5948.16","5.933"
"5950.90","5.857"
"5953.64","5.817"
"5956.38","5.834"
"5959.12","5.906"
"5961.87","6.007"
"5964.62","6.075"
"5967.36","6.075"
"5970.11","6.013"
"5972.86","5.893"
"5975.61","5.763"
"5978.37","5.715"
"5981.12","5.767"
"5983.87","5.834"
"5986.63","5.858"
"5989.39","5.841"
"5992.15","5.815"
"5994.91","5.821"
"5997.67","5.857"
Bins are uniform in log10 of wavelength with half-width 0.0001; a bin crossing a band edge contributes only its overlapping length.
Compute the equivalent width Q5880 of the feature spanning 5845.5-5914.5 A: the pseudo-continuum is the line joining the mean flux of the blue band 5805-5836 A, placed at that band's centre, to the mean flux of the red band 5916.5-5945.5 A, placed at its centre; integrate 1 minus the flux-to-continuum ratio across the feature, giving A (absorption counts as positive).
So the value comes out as 4.6 A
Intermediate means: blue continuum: 6.26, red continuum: 6.06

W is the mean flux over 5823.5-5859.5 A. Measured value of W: 6.24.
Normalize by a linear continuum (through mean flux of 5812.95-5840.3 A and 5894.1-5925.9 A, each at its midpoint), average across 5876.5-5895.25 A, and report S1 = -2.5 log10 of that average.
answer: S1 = 0.14 mag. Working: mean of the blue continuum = 6.32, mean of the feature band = 5.4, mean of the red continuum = 6.11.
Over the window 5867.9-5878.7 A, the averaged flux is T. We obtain 5.5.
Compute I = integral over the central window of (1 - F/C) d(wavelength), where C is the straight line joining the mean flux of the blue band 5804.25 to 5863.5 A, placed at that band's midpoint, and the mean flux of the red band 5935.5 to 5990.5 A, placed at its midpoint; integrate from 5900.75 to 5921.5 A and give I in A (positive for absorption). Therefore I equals -1.0 A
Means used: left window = 6.15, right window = 5.91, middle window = 6.28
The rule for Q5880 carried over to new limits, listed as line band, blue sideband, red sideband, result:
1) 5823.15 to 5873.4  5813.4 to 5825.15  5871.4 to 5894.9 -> -1.3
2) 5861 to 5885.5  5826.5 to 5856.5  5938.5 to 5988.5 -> 2.4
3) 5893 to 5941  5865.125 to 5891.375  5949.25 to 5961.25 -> -2.9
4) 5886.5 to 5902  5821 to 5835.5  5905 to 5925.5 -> 2.6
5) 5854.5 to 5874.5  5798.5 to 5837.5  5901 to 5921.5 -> 2.1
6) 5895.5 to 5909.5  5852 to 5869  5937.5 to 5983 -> -0.1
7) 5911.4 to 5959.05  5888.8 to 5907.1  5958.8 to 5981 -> -2.6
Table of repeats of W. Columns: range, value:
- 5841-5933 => 5.85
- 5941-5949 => 6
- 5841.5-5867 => 5.95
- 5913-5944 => 6.1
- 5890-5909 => 5.64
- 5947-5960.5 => 5.87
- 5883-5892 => 5.32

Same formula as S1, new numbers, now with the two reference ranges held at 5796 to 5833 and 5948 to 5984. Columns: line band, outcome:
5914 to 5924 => -0.07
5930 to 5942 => 0.02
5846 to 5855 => 0.00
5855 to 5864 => 0.06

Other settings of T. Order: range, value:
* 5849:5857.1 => 6.05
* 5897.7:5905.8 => 5.83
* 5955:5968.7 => 5.98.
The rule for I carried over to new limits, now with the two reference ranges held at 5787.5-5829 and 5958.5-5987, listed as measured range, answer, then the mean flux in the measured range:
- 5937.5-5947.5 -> -0.1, 6.01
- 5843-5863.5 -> 0.5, 6.02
